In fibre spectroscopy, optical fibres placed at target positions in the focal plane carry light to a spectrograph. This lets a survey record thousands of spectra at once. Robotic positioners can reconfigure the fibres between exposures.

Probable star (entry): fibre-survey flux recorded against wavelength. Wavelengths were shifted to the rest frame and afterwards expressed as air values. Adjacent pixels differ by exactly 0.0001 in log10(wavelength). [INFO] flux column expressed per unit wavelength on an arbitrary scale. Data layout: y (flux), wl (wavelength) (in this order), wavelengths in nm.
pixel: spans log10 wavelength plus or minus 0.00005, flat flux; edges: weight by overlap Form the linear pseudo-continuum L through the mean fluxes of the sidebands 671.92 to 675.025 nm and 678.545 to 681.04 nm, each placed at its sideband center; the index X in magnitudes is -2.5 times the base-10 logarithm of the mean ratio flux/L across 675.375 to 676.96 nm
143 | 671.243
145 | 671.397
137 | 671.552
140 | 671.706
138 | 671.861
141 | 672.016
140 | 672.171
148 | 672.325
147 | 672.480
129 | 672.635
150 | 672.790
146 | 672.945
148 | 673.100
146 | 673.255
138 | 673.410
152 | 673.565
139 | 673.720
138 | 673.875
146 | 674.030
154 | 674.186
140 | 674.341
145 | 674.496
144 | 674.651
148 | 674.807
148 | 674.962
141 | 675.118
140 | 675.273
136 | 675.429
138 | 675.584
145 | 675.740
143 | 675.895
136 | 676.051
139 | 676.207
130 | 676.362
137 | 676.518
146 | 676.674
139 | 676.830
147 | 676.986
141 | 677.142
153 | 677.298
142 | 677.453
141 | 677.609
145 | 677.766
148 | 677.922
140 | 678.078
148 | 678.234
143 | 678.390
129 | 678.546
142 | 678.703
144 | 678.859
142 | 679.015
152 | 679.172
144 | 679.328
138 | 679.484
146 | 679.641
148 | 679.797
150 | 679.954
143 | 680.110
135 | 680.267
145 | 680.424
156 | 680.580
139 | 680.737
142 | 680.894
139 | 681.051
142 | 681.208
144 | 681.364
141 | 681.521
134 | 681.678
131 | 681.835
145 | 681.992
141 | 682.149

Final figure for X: 0.037 mag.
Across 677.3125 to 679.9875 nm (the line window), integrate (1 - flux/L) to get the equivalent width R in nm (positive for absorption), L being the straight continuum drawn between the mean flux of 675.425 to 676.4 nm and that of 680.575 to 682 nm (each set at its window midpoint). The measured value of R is -0.08 nm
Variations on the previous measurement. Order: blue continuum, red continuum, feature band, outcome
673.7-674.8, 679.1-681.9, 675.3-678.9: 0.056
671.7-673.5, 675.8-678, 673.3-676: -0.016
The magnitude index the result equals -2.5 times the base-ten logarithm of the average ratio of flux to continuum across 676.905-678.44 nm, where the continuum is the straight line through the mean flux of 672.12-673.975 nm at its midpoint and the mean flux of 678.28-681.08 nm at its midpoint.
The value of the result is -0.011 mag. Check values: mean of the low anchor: 144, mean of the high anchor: 143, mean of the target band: 145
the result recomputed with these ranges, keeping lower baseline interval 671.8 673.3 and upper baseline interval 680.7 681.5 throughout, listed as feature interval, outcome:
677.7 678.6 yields -0.005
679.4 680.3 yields -0.017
